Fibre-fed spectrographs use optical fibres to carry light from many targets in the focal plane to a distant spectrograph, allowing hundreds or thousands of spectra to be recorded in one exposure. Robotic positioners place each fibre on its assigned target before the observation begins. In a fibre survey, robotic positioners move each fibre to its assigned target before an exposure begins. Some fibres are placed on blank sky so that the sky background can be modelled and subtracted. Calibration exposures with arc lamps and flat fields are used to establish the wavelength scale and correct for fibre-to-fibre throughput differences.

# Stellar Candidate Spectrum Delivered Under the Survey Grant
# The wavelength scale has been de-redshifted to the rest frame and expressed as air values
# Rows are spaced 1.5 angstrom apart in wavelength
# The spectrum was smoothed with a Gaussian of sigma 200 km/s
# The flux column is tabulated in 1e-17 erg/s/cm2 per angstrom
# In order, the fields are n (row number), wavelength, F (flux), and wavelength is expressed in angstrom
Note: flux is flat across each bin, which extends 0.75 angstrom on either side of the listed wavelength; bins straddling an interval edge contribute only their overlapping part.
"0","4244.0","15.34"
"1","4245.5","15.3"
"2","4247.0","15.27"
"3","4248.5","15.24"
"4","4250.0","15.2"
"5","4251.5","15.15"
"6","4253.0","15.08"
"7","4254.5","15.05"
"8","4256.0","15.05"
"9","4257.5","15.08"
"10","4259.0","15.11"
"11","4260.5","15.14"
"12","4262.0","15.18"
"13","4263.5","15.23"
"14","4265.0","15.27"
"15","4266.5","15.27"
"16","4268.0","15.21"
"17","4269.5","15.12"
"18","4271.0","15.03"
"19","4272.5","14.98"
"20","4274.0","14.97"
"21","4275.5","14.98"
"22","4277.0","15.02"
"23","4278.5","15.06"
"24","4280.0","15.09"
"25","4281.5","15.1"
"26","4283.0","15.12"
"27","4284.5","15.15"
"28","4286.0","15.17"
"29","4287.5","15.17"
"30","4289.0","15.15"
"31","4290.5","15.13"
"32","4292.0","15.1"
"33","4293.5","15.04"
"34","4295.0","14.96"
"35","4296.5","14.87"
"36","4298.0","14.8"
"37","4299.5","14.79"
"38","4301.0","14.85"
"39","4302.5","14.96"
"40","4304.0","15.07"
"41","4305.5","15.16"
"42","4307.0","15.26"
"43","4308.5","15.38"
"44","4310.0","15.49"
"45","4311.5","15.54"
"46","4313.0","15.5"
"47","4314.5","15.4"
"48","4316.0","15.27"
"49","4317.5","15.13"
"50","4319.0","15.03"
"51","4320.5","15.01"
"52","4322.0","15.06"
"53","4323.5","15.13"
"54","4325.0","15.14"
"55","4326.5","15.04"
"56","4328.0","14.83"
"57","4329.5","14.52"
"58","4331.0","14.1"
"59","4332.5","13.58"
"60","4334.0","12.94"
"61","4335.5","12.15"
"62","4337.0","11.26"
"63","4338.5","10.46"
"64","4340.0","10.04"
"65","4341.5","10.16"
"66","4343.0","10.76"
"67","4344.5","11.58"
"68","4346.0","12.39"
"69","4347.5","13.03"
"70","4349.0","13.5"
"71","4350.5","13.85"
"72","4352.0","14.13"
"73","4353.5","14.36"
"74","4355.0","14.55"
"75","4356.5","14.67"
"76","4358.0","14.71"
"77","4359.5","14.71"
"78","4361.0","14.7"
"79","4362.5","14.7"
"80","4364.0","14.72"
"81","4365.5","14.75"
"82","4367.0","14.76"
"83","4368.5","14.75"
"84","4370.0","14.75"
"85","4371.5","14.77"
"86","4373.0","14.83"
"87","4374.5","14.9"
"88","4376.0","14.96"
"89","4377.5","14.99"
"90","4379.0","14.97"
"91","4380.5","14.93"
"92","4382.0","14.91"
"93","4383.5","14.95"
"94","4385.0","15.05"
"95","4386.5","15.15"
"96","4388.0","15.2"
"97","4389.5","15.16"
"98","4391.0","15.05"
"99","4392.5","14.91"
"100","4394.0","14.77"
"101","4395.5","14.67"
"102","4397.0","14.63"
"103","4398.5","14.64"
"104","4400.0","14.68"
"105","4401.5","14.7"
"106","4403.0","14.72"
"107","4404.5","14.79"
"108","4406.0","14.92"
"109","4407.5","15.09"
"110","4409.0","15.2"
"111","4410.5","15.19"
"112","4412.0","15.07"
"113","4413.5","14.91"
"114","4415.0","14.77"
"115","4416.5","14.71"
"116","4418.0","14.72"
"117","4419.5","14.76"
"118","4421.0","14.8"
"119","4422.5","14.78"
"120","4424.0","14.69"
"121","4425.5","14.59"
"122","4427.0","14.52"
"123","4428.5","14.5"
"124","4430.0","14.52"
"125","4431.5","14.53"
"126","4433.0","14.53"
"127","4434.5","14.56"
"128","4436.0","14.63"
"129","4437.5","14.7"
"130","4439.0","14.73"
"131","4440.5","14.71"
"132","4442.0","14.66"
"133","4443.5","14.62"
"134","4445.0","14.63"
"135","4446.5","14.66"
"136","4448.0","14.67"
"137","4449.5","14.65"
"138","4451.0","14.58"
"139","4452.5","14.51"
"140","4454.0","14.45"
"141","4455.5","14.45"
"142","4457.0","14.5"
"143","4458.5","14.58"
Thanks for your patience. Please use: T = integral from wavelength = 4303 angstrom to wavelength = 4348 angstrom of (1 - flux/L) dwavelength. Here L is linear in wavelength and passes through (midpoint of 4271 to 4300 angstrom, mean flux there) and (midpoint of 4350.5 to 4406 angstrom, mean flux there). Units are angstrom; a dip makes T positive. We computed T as 3.2 angstrom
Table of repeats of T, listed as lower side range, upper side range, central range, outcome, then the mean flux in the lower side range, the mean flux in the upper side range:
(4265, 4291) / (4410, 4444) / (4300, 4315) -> -0.2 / 15.1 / 14.7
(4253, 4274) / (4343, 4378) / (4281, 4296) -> -0.2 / 15.1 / 14.2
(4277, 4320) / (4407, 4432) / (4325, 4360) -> 4.4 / 15.1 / 14.8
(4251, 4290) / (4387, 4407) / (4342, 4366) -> 1.9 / 15.1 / 14.8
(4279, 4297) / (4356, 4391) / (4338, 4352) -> 2.9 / 15.1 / 14.9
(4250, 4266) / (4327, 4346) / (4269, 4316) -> -4.3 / 15.1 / 12.2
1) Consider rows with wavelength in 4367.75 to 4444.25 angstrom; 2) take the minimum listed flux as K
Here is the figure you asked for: 14.5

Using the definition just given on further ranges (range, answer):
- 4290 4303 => 14.79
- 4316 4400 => 10.04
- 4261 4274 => 14.97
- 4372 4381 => 14.83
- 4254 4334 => 12.94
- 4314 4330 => 14.52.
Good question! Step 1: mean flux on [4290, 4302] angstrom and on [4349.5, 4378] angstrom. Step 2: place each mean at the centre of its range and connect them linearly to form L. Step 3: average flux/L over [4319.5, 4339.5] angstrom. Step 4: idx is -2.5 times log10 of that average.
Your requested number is 0.08 mag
